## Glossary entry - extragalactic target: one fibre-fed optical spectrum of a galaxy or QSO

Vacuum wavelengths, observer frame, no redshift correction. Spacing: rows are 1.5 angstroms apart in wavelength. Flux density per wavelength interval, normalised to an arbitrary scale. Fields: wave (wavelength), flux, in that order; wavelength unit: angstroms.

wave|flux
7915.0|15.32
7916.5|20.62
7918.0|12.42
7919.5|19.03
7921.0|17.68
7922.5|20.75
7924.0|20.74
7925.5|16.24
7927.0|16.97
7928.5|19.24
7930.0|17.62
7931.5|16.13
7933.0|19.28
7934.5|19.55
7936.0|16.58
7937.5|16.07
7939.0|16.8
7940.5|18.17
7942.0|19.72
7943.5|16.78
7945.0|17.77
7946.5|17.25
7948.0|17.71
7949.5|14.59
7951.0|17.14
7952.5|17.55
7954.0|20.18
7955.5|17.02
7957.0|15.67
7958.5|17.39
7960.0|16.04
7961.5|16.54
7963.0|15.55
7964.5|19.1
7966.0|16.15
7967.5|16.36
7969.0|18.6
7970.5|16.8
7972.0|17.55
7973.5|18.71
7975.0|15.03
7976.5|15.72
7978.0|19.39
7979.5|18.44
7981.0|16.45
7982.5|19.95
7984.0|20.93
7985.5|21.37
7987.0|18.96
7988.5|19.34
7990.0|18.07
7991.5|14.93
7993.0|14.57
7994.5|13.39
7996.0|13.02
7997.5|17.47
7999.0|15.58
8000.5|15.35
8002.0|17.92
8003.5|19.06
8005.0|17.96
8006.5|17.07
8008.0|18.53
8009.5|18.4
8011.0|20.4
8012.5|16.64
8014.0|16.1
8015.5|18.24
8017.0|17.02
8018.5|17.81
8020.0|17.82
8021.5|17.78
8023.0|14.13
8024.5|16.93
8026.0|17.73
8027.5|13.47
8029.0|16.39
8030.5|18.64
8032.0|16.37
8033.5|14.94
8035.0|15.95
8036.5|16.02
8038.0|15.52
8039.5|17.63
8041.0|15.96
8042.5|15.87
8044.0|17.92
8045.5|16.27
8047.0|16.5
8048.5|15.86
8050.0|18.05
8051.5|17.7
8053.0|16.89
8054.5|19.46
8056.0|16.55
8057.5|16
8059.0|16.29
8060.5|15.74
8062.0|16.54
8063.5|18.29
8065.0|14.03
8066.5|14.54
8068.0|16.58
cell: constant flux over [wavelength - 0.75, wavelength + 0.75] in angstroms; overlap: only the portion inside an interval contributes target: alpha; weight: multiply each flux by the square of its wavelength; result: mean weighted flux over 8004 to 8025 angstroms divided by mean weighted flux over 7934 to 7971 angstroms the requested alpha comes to 1.03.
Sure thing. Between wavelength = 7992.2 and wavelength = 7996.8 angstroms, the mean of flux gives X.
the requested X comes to 13.7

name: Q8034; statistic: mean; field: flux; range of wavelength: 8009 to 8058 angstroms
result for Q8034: 16.9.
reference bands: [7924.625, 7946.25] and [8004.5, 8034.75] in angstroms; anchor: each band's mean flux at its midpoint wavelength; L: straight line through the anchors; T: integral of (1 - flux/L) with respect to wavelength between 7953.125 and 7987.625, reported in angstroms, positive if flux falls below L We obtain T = -0.63 angstroms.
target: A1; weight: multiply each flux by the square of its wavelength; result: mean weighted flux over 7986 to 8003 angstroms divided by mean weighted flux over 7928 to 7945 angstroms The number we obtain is 0.9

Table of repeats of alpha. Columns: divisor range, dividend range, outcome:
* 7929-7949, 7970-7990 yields 1.05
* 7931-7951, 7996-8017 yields 1.02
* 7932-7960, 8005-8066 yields 0.99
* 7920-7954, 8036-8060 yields 0.97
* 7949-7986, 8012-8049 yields 0.96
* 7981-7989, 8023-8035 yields 0.83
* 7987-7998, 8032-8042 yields 1.01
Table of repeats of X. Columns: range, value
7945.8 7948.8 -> 17.4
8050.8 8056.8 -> 17.6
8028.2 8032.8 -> 17.1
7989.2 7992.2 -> 16.6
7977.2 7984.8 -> 19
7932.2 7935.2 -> 19.4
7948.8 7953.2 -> 16.4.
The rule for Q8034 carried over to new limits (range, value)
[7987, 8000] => 16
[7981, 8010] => 17.4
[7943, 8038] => 17.1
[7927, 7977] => 17.3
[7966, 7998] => 17.4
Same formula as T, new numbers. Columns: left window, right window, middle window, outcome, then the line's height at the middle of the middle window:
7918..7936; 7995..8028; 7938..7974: 1.0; 17.8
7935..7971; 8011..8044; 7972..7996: -0.8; 16.9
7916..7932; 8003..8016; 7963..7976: 0.6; 18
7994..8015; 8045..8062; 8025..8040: 0.6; 16.9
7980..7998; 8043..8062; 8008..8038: 0.4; 17.1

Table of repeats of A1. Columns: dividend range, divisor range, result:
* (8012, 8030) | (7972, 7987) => 0.92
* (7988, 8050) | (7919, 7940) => 0.95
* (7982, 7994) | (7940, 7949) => 1.04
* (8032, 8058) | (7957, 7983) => 0.99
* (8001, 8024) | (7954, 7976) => 1.05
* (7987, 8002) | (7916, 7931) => 0.90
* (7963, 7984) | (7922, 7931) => 0.96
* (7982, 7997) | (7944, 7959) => 1.02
